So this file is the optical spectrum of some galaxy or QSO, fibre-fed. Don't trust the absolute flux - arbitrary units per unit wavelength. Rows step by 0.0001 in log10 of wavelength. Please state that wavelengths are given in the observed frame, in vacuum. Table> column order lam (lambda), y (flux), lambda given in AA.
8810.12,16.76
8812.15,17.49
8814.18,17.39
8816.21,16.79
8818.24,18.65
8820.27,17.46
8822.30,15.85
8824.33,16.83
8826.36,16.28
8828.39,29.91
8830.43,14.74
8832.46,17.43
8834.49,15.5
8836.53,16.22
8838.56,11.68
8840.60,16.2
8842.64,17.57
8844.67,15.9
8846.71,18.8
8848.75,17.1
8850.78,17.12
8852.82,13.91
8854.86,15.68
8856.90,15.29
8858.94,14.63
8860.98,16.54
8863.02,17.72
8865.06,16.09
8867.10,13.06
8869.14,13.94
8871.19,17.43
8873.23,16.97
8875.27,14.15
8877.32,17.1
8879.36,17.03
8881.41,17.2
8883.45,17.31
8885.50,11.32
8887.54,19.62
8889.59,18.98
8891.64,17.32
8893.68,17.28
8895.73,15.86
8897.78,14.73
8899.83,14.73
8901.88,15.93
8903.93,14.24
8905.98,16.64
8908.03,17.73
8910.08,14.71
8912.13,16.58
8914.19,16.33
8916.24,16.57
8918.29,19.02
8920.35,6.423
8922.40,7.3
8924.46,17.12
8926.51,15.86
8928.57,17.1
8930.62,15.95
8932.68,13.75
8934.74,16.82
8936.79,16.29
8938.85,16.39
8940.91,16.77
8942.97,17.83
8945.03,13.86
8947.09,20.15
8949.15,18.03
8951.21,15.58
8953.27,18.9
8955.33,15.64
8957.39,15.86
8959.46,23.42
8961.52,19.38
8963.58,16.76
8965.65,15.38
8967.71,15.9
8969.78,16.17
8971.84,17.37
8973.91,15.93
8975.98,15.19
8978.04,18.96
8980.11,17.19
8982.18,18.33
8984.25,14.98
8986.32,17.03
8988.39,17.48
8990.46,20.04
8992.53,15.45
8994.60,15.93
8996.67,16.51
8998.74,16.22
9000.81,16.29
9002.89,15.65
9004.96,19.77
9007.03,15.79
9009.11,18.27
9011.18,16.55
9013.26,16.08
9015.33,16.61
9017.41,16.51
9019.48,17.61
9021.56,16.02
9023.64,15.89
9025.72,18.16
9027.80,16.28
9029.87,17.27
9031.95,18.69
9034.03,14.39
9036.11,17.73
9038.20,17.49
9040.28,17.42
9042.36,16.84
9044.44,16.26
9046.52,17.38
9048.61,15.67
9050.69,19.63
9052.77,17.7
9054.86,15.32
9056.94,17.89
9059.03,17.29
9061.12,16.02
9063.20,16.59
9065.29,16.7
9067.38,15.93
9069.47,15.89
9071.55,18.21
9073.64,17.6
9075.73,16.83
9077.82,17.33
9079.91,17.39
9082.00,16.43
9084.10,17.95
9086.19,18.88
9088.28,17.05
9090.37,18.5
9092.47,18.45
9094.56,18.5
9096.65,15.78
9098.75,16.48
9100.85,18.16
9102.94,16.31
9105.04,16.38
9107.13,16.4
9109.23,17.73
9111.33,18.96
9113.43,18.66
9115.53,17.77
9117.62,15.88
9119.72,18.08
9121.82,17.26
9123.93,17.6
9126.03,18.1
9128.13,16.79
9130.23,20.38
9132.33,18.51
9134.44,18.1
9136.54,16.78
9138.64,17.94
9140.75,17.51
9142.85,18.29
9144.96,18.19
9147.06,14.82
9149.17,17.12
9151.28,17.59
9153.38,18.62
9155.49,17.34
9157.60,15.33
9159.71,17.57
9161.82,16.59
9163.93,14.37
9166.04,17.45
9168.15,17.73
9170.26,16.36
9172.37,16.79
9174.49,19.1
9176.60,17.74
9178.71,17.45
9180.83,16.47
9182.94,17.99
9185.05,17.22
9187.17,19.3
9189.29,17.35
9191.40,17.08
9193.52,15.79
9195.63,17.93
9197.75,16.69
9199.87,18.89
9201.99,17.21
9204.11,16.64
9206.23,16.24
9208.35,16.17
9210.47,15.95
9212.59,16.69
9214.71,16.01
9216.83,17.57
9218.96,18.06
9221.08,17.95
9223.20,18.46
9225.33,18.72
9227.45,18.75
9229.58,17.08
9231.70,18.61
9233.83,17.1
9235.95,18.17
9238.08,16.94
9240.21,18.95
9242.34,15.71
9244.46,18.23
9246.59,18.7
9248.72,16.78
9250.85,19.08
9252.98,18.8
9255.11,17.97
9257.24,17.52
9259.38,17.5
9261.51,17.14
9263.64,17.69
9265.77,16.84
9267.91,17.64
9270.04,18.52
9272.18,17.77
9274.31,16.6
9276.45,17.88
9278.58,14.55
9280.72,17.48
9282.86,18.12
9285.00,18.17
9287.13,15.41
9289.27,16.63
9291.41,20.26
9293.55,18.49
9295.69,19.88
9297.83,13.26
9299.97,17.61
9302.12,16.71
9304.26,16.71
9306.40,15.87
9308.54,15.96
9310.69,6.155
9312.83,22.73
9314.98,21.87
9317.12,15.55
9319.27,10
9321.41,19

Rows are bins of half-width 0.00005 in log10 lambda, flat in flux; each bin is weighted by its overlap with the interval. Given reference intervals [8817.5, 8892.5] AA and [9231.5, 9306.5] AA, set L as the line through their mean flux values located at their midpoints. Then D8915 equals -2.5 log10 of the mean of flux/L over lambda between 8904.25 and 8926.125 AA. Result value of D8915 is 0.129 mag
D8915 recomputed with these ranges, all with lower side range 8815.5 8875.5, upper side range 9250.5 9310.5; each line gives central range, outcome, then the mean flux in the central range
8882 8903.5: 0.02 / 16.3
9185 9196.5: -0.03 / 17.5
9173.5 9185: -0.04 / 17.7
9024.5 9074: -0.01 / 17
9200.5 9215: 0.04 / 16.5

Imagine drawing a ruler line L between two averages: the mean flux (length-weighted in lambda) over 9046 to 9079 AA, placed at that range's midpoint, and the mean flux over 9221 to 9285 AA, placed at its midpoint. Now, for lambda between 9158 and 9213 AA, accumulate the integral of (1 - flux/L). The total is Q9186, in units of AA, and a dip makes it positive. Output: 1.2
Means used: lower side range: 17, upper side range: 17.7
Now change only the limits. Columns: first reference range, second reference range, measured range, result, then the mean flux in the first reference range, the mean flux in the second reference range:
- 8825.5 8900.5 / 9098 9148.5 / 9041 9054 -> 0.0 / 16.4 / 17.5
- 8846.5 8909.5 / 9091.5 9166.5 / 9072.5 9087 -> -0.3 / 16.1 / 17.4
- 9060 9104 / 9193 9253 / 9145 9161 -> 0.3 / 17.2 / 17.5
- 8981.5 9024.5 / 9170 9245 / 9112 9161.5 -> -1.0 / 16.8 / 17.4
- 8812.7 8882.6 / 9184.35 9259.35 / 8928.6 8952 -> 0.4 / 16.6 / 17.6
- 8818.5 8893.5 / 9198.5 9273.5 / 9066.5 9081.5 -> 0.1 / 16.6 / 17.6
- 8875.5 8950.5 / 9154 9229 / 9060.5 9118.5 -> -1.7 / 16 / 17.2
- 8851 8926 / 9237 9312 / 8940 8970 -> -2.7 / 15.6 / 17.1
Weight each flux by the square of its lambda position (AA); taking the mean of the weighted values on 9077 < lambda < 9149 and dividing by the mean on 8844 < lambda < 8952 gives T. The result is 1.15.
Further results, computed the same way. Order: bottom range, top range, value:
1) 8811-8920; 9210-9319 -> 1.15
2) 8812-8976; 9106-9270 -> 1.14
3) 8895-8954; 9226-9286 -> 1.21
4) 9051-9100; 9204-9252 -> 1.05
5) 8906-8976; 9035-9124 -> 1.09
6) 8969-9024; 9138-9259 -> 1.08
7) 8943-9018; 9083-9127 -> 1.06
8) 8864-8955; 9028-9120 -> 1.12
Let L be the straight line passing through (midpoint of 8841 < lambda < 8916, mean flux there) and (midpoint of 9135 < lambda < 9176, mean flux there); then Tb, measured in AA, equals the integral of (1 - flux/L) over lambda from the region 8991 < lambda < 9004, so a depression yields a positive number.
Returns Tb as 0.3 AA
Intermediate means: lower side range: 16.2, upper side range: 17.2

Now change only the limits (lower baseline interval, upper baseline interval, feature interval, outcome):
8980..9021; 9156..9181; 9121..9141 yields -1.2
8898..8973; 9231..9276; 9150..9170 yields 0.4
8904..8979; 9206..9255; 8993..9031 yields -0.2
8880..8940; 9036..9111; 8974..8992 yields -1.0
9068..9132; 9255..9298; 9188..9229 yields 0.5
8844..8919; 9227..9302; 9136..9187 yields 0.0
